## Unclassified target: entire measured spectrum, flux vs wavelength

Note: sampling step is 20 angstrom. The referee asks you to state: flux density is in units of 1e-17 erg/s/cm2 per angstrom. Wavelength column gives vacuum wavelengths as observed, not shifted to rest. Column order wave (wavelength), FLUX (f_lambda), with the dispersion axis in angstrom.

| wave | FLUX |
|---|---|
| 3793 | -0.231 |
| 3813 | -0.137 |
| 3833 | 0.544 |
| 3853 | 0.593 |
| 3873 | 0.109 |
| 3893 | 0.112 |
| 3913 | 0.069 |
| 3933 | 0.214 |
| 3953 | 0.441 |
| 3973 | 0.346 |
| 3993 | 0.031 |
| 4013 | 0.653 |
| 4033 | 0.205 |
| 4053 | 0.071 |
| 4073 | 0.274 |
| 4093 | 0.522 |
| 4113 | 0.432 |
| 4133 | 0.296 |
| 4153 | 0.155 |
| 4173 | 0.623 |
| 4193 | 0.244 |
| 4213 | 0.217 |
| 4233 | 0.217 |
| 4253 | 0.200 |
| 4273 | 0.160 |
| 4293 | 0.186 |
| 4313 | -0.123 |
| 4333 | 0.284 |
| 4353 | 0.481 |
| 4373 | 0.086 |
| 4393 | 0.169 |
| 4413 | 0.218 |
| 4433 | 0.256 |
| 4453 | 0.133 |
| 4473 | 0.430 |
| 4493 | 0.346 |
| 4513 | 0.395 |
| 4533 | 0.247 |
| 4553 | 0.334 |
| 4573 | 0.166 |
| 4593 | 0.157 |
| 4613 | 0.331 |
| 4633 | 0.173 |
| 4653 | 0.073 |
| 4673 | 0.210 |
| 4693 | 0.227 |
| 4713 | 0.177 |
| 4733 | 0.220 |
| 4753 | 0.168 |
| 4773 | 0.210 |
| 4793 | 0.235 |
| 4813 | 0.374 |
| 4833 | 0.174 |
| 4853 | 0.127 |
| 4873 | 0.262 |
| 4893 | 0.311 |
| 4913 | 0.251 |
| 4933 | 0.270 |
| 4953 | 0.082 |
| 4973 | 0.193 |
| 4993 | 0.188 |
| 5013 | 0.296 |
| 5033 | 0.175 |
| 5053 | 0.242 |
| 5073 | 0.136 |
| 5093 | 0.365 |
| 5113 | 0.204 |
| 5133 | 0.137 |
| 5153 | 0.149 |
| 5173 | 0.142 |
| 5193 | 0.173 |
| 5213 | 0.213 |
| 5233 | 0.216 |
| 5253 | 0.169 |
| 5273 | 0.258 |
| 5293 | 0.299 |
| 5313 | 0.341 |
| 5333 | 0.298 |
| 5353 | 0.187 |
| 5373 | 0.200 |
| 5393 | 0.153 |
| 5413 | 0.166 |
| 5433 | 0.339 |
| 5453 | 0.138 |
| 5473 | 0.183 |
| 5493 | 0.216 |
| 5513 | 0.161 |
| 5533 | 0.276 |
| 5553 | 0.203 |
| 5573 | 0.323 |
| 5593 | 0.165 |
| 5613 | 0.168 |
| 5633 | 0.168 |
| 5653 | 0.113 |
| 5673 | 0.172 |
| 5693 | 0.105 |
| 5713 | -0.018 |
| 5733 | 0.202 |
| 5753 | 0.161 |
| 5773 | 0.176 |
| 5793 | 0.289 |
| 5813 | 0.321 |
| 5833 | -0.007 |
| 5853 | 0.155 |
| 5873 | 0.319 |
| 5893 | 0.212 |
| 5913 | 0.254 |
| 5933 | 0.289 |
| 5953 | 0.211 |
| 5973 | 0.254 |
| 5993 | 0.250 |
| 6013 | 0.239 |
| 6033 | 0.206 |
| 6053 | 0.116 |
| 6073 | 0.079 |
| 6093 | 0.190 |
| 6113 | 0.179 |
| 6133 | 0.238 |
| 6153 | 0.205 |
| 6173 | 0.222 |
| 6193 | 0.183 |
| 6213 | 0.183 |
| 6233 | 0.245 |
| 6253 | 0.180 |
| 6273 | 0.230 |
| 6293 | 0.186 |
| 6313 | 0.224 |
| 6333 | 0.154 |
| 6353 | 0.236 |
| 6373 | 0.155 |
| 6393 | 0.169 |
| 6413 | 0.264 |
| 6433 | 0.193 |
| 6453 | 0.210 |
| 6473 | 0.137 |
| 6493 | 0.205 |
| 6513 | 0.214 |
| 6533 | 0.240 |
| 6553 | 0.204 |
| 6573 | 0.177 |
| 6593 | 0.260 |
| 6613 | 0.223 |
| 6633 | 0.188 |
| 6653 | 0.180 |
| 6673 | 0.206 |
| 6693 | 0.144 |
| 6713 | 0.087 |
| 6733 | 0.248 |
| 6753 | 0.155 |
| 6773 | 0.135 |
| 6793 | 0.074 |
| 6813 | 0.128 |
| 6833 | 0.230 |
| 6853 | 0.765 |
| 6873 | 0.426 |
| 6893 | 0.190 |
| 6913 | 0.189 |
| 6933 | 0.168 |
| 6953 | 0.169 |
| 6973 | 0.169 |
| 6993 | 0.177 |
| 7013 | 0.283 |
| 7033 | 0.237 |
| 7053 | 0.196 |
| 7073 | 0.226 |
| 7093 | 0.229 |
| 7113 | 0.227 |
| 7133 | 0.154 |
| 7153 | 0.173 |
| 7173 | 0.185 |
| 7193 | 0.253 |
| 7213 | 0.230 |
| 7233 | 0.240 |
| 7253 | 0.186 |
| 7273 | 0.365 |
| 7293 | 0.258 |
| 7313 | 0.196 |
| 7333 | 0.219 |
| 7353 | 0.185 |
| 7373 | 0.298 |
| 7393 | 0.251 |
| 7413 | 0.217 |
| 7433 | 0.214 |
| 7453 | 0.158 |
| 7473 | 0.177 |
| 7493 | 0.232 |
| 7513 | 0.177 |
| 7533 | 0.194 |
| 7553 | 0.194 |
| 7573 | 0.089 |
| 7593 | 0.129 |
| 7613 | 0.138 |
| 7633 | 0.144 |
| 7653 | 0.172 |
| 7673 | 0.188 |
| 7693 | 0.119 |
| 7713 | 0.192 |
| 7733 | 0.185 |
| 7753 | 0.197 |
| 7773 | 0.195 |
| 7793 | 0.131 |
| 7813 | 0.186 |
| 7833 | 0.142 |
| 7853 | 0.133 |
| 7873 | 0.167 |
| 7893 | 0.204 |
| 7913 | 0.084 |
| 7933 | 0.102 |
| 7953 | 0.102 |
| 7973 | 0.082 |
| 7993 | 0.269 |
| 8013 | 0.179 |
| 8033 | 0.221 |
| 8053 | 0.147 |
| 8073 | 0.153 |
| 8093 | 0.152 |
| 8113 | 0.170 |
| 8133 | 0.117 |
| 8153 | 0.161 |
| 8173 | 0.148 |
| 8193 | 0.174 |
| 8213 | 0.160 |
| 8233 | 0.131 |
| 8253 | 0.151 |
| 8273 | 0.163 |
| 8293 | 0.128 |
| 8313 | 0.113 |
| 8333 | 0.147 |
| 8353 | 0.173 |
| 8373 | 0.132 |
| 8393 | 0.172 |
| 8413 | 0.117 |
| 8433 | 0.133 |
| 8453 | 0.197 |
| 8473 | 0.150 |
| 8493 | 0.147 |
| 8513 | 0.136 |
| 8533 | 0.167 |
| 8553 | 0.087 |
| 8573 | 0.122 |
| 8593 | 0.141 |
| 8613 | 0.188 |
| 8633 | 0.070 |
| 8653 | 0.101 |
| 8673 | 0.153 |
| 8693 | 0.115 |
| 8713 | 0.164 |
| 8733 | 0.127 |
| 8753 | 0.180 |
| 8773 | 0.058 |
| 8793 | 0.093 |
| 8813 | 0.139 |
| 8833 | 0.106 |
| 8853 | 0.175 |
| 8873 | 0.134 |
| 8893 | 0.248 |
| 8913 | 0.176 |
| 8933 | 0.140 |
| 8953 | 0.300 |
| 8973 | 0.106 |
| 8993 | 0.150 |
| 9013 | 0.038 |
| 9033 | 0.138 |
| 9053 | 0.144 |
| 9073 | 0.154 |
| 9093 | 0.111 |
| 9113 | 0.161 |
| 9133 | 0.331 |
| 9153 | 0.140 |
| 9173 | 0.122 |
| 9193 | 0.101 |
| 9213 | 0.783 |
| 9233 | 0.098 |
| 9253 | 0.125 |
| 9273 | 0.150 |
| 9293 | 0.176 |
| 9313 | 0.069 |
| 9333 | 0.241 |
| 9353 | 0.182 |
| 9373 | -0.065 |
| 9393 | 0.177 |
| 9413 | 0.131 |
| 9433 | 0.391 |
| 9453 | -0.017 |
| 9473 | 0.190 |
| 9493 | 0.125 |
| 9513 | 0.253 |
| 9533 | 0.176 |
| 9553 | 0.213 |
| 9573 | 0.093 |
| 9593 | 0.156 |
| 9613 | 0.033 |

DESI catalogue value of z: 0.840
